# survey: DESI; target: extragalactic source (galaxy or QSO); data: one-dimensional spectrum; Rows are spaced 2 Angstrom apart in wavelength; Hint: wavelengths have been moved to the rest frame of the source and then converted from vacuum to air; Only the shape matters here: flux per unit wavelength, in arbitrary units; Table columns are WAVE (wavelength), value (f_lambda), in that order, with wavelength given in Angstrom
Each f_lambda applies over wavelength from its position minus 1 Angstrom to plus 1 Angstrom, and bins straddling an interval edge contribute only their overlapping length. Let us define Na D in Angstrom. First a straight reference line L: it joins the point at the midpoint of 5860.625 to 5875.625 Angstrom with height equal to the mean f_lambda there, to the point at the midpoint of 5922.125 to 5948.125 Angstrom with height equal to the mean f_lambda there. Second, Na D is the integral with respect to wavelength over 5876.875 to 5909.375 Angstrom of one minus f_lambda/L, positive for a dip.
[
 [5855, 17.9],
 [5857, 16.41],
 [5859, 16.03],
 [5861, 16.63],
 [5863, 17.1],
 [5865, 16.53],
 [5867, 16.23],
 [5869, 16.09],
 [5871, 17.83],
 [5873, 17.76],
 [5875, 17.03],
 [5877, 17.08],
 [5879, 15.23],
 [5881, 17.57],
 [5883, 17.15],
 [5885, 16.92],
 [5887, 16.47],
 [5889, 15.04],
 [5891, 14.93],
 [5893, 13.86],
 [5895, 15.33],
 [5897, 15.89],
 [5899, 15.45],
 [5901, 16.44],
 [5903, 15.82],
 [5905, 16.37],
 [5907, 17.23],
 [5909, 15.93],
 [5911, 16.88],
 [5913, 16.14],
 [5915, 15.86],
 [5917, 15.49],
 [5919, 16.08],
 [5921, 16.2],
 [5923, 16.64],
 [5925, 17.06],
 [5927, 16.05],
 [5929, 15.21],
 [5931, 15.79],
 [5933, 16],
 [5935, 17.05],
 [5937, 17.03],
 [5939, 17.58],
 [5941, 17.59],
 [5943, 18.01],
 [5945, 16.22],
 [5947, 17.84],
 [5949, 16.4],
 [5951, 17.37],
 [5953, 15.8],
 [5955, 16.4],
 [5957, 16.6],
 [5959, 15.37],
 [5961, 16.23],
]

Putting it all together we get 1.6 Angstrom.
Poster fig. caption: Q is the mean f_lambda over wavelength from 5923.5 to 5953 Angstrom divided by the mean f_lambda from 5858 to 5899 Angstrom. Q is 1.03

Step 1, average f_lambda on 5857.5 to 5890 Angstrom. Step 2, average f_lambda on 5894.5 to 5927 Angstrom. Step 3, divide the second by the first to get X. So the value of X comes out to 1.0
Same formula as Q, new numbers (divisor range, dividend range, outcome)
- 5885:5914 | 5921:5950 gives 1.05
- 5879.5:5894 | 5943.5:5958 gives 1.05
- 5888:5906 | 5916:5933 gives 1.04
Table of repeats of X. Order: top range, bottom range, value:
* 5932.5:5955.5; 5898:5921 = 1.05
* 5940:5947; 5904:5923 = 1.07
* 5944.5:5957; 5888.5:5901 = 1.10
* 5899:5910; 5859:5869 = 0.99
